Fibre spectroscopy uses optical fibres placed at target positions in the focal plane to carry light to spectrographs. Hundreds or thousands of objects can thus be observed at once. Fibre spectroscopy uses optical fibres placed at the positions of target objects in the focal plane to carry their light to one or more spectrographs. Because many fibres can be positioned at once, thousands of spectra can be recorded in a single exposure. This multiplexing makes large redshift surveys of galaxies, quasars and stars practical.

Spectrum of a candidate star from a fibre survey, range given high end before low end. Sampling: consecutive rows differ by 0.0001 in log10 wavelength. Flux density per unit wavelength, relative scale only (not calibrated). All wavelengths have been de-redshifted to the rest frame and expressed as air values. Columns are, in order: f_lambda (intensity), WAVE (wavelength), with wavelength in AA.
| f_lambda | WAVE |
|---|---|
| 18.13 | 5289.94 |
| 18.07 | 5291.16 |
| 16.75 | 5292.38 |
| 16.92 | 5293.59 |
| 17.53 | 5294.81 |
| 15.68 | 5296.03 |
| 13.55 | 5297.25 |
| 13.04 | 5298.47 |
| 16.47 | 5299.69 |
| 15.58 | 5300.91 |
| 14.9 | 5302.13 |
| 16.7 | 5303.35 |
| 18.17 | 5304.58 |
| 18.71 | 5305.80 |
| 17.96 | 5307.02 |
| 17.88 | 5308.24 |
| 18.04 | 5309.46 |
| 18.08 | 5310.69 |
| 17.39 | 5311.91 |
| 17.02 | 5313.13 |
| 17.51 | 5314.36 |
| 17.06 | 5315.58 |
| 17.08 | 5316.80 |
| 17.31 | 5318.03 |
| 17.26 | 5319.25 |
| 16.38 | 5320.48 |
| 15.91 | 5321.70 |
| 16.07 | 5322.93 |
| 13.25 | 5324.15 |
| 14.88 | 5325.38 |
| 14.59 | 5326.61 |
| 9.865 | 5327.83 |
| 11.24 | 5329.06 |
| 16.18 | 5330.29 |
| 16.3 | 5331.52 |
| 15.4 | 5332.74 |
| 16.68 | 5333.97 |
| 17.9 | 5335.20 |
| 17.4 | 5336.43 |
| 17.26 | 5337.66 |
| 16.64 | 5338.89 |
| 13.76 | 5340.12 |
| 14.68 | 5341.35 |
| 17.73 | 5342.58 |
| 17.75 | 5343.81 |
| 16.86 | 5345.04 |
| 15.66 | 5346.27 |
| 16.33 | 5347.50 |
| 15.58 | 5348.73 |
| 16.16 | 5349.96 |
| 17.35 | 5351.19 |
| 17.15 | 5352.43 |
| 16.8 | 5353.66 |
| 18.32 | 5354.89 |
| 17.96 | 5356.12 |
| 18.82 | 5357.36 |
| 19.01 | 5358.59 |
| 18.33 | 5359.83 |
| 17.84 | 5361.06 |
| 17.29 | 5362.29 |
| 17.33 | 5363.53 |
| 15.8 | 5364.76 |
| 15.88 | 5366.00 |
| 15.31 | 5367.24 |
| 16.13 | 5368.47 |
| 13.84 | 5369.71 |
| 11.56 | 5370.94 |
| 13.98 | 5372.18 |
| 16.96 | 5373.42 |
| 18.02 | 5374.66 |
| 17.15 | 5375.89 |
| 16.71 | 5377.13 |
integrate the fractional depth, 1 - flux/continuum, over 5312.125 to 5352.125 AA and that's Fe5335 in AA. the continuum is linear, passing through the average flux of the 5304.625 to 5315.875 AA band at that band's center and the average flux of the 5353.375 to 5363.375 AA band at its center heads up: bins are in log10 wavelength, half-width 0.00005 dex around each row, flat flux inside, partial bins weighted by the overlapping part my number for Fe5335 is 4.3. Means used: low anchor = 17.8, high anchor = 18.1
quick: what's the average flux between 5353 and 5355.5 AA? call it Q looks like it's 17.6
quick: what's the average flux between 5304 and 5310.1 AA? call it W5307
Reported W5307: 18.2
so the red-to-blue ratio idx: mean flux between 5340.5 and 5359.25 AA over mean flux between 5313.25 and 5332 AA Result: 1.1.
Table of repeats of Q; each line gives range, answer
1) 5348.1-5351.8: 16.4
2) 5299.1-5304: 15.9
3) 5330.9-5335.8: 16.6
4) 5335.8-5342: 16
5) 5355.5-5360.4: 18.5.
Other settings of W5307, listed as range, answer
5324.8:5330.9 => 13.3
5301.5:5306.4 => 17.1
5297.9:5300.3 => 14.8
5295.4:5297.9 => 14.6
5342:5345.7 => 17.4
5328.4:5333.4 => 14.7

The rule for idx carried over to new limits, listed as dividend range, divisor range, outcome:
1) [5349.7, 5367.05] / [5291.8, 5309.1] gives 1.06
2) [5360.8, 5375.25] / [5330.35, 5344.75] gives 0.96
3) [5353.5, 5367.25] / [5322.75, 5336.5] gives 1.18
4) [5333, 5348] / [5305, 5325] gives 0.97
